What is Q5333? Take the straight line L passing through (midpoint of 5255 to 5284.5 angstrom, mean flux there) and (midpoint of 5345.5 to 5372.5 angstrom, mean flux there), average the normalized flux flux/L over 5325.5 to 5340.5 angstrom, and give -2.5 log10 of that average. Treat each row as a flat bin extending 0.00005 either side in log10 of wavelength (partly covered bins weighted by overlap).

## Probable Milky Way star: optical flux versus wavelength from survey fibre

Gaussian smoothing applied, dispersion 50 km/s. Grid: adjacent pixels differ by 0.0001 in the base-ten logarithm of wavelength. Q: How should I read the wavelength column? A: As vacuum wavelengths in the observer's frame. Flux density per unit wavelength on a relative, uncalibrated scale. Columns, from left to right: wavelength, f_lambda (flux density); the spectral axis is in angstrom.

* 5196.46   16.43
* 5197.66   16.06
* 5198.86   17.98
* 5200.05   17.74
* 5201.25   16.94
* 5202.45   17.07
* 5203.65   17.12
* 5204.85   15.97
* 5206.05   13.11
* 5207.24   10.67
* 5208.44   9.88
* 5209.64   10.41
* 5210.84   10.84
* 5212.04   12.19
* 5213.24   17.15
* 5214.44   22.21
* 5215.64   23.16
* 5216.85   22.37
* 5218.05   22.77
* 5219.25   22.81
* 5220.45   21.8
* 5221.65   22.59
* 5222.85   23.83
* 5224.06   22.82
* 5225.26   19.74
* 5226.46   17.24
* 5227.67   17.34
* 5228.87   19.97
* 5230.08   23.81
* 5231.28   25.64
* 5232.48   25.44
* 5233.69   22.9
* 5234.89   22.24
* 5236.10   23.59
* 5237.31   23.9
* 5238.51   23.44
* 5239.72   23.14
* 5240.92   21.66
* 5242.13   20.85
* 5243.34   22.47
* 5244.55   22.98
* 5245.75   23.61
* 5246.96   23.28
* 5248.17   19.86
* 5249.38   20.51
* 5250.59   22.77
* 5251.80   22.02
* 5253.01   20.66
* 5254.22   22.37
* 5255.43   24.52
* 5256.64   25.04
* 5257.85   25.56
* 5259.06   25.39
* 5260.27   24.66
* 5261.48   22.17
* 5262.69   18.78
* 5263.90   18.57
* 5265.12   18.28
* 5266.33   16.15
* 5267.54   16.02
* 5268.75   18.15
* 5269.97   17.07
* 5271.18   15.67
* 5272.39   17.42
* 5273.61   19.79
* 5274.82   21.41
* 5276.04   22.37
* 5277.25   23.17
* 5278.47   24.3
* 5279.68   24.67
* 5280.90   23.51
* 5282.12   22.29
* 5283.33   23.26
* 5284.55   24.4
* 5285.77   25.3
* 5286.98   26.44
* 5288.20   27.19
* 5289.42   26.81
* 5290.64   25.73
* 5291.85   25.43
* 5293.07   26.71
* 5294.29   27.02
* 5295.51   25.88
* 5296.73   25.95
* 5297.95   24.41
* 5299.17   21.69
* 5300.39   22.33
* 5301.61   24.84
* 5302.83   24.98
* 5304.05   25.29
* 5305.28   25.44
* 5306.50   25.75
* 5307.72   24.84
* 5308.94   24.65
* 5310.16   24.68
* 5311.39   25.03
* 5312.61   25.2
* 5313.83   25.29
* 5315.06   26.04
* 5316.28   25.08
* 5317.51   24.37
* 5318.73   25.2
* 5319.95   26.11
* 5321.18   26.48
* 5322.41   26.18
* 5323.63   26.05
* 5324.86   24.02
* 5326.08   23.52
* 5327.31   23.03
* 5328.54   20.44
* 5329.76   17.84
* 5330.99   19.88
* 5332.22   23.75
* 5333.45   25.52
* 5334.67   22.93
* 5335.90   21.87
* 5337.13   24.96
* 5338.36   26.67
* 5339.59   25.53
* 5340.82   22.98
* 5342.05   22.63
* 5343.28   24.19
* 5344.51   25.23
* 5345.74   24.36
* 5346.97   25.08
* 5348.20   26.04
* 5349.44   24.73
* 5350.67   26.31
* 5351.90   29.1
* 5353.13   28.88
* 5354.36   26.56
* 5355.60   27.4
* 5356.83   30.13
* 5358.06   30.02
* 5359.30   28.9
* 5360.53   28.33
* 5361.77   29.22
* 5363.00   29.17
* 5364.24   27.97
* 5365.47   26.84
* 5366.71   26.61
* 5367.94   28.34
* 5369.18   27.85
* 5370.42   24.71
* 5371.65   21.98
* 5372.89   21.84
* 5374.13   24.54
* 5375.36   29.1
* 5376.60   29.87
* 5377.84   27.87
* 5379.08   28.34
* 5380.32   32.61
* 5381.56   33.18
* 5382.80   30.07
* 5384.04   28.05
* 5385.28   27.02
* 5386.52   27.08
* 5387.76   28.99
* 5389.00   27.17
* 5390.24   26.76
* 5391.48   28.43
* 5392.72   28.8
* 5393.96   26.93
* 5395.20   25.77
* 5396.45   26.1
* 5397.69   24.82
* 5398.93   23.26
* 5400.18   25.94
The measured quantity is 0.11 mag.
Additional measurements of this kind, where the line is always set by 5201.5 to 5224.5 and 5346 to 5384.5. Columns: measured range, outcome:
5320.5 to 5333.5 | 0.09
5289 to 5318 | -0.07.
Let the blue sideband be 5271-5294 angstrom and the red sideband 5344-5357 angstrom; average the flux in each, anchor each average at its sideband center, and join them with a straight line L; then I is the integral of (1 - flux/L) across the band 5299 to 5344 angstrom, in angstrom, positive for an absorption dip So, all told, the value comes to 2.0 angstrom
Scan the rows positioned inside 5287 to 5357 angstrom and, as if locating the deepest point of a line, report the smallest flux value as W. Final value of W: 17.84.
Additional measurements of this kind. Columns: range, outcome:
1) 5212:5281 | 12.19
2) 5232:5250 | 19.86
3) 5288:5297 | 25.43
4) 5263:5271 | 16.02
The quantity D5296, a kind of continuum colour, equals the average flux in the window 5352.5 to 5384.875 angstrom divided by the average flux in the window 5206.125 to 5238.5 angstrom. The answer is 1.4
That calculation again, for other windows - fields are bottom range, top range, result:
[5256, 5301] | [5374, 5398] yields 1.24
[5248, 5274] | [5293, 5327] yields 1.22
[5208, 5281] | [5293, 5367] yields 1.21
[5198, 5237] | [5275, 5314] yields 1.30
